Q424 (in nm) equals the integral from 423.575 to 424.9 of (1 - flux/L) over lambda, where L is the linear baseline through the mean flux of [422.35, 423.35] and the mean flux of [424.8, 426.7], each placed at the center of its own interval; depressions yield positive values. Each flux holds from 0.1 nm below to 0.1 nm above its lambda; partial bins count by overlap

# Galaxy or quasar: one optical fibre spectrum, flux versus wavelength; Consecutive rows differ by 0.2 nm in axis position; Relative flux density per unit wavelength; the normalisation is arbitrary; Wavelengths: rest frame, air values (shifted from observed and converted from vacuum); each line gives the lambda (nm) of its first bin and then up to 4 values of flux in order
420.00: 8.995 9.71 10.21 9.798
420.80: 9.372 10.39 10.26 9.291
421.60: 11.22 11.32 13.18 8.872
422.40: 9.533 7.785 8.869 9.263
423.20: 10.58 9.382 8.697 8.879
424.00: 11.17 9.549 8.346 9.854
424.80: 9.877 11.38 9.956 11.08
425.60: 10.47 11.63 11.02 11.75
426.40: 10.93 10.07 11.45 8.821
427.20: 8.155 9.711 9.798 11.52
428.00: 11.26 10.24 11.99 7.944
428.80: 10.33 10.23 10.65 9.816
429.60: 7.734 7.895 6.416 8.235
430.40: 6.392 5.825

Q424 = 0.062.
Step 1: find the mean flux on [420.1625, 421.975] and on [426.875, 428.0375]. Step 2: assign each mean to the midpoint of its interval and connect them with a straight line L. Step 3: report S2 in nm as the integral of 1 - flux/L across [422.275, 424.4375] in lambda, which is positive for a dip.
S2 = 0.180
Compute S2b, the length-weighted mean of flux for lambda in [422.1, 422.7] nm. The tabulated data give 8.73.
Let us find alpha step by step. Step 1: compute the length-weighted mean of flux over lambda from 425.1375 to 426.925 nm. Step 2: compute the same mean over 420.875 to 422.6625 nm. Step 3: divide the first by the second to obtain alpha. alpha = 1.1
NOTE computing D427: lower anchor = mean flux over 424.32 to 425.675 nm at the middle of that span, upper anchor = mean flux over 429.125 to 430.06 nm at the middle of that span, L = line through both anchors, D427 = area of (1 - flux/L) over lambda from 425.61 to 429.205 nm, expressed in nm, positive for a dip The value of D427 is -0.43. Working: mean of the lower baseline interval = 10.2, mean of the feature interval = 10.4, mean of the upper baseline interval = 8.53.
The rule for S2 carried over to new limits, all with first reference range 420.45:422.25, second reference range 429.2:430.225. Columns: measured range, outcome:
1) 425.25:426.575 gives -0.256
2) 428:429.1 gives -0.216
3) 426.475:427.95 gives -0.179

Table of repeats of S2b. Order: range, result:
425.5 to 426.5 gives 11.2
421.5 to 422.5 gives 10.8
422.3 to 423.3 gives 9.21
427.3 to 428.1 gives 10.6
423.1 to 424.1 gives 9.74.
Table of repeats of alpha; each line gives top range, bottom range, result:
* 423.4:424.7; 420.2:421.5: 0.95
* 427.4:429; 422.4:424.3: 1.11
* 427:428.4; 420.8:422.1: 0.94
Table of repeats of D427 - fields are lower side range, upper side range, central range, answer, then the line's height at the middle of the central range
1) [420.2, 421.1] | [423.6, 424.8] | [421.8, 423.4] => -0.017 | 9.7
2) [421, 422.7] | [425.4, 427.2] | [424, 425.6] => 0.059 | 10.5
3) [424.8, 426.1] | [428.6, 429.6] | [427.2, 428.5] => -0.054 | 10.1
